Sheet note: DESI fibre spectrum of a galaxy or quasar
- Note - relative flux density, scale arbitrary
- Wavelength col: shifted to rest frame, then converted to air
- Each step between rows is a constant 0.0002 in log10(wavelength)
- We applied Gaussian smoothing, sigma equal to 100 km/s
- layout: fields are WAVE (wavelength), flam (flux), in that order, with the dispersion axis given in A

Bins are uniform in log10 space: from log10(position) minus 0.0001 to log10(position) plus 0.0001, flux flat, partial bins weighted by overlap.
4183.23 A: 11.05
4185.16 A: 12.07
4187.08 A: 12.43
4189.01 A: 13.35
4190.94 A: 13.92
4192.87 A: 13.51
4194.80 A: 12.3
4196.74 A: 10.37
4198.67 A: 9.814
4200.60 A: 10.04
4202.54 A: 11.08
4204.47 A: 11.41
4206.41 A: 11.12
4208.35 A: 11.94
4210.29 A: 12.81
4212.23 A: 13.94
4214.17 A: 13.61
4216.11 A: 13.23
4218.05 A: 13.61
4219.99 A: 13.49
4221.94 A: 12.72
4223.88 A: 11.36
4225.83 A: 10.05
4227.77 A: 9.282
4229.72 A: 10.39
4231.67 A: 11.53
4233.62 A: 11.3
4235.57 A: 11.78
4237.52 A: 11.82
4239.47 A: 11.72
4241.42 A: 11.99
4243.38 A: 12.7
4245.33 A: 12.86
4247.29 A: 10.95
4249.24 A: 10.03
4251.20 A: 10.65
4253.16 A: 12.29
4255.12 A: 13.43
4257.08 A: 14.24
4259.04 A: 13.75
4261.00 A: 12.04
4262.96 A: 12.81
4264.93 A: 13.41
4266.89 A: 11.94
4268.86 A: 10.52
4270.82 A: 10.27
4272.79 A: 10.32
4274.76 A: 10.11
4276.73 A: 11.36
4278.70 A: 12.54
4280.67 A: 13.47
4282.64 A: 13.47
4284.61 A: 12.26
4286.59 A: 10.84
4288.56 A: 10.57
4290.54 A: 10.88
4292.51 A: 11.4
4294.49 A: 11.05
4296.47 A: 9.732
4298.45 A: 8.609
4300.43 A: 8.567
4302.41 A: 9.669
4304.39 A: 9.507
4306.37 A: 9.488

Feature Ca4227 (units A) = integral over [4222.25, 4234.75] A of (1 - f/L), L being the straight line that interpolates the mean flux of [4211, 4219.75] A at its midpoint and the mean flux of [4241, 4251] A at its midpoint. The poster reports 1.9 A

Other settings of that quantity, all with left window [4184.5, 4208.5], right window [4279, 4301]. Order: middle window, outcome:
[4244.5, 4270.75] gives -1.9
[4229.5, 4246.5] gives -0.5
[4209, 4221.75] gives -1.9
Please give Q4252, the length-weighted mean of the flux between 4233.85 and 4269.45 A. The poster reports 12.2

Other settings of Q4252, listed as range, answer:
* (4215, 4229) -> 12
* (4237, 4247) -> 12.1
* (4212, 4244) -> 12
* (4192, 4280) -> 11.8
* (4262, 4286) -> 11.9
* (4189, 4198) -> 12.5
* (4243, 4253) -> 11.4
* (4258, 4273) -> 12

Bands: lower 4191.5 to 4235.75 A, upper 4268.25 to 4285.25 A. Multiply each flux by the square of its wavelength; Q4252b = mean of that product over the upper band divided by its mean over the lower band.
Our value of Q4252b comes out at 1.01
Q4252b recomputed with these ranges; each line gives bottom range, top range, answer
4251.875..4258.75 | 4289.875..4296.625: 0.84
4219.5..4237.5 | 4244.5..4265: 1.11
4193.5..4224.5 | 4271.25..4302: 0.94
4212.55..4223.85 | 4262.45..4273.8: 0.89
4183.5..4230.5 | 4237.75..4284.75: 1.03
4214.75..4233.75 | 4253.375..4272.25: 1.08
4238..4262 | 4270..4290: 0.96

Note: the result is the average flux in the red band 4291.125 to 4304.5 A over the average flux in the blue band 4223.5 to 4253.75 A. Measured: 0.87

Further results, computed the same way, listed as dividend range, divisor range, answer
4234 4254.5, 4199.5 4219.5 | 0.95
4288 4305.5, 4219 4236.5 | 0.88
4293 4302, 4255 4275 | 0.79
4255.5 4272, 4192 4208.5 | 1.10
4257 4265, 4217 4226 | 1.05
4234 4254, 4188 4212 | 0.98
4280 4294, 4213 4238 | 0.99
